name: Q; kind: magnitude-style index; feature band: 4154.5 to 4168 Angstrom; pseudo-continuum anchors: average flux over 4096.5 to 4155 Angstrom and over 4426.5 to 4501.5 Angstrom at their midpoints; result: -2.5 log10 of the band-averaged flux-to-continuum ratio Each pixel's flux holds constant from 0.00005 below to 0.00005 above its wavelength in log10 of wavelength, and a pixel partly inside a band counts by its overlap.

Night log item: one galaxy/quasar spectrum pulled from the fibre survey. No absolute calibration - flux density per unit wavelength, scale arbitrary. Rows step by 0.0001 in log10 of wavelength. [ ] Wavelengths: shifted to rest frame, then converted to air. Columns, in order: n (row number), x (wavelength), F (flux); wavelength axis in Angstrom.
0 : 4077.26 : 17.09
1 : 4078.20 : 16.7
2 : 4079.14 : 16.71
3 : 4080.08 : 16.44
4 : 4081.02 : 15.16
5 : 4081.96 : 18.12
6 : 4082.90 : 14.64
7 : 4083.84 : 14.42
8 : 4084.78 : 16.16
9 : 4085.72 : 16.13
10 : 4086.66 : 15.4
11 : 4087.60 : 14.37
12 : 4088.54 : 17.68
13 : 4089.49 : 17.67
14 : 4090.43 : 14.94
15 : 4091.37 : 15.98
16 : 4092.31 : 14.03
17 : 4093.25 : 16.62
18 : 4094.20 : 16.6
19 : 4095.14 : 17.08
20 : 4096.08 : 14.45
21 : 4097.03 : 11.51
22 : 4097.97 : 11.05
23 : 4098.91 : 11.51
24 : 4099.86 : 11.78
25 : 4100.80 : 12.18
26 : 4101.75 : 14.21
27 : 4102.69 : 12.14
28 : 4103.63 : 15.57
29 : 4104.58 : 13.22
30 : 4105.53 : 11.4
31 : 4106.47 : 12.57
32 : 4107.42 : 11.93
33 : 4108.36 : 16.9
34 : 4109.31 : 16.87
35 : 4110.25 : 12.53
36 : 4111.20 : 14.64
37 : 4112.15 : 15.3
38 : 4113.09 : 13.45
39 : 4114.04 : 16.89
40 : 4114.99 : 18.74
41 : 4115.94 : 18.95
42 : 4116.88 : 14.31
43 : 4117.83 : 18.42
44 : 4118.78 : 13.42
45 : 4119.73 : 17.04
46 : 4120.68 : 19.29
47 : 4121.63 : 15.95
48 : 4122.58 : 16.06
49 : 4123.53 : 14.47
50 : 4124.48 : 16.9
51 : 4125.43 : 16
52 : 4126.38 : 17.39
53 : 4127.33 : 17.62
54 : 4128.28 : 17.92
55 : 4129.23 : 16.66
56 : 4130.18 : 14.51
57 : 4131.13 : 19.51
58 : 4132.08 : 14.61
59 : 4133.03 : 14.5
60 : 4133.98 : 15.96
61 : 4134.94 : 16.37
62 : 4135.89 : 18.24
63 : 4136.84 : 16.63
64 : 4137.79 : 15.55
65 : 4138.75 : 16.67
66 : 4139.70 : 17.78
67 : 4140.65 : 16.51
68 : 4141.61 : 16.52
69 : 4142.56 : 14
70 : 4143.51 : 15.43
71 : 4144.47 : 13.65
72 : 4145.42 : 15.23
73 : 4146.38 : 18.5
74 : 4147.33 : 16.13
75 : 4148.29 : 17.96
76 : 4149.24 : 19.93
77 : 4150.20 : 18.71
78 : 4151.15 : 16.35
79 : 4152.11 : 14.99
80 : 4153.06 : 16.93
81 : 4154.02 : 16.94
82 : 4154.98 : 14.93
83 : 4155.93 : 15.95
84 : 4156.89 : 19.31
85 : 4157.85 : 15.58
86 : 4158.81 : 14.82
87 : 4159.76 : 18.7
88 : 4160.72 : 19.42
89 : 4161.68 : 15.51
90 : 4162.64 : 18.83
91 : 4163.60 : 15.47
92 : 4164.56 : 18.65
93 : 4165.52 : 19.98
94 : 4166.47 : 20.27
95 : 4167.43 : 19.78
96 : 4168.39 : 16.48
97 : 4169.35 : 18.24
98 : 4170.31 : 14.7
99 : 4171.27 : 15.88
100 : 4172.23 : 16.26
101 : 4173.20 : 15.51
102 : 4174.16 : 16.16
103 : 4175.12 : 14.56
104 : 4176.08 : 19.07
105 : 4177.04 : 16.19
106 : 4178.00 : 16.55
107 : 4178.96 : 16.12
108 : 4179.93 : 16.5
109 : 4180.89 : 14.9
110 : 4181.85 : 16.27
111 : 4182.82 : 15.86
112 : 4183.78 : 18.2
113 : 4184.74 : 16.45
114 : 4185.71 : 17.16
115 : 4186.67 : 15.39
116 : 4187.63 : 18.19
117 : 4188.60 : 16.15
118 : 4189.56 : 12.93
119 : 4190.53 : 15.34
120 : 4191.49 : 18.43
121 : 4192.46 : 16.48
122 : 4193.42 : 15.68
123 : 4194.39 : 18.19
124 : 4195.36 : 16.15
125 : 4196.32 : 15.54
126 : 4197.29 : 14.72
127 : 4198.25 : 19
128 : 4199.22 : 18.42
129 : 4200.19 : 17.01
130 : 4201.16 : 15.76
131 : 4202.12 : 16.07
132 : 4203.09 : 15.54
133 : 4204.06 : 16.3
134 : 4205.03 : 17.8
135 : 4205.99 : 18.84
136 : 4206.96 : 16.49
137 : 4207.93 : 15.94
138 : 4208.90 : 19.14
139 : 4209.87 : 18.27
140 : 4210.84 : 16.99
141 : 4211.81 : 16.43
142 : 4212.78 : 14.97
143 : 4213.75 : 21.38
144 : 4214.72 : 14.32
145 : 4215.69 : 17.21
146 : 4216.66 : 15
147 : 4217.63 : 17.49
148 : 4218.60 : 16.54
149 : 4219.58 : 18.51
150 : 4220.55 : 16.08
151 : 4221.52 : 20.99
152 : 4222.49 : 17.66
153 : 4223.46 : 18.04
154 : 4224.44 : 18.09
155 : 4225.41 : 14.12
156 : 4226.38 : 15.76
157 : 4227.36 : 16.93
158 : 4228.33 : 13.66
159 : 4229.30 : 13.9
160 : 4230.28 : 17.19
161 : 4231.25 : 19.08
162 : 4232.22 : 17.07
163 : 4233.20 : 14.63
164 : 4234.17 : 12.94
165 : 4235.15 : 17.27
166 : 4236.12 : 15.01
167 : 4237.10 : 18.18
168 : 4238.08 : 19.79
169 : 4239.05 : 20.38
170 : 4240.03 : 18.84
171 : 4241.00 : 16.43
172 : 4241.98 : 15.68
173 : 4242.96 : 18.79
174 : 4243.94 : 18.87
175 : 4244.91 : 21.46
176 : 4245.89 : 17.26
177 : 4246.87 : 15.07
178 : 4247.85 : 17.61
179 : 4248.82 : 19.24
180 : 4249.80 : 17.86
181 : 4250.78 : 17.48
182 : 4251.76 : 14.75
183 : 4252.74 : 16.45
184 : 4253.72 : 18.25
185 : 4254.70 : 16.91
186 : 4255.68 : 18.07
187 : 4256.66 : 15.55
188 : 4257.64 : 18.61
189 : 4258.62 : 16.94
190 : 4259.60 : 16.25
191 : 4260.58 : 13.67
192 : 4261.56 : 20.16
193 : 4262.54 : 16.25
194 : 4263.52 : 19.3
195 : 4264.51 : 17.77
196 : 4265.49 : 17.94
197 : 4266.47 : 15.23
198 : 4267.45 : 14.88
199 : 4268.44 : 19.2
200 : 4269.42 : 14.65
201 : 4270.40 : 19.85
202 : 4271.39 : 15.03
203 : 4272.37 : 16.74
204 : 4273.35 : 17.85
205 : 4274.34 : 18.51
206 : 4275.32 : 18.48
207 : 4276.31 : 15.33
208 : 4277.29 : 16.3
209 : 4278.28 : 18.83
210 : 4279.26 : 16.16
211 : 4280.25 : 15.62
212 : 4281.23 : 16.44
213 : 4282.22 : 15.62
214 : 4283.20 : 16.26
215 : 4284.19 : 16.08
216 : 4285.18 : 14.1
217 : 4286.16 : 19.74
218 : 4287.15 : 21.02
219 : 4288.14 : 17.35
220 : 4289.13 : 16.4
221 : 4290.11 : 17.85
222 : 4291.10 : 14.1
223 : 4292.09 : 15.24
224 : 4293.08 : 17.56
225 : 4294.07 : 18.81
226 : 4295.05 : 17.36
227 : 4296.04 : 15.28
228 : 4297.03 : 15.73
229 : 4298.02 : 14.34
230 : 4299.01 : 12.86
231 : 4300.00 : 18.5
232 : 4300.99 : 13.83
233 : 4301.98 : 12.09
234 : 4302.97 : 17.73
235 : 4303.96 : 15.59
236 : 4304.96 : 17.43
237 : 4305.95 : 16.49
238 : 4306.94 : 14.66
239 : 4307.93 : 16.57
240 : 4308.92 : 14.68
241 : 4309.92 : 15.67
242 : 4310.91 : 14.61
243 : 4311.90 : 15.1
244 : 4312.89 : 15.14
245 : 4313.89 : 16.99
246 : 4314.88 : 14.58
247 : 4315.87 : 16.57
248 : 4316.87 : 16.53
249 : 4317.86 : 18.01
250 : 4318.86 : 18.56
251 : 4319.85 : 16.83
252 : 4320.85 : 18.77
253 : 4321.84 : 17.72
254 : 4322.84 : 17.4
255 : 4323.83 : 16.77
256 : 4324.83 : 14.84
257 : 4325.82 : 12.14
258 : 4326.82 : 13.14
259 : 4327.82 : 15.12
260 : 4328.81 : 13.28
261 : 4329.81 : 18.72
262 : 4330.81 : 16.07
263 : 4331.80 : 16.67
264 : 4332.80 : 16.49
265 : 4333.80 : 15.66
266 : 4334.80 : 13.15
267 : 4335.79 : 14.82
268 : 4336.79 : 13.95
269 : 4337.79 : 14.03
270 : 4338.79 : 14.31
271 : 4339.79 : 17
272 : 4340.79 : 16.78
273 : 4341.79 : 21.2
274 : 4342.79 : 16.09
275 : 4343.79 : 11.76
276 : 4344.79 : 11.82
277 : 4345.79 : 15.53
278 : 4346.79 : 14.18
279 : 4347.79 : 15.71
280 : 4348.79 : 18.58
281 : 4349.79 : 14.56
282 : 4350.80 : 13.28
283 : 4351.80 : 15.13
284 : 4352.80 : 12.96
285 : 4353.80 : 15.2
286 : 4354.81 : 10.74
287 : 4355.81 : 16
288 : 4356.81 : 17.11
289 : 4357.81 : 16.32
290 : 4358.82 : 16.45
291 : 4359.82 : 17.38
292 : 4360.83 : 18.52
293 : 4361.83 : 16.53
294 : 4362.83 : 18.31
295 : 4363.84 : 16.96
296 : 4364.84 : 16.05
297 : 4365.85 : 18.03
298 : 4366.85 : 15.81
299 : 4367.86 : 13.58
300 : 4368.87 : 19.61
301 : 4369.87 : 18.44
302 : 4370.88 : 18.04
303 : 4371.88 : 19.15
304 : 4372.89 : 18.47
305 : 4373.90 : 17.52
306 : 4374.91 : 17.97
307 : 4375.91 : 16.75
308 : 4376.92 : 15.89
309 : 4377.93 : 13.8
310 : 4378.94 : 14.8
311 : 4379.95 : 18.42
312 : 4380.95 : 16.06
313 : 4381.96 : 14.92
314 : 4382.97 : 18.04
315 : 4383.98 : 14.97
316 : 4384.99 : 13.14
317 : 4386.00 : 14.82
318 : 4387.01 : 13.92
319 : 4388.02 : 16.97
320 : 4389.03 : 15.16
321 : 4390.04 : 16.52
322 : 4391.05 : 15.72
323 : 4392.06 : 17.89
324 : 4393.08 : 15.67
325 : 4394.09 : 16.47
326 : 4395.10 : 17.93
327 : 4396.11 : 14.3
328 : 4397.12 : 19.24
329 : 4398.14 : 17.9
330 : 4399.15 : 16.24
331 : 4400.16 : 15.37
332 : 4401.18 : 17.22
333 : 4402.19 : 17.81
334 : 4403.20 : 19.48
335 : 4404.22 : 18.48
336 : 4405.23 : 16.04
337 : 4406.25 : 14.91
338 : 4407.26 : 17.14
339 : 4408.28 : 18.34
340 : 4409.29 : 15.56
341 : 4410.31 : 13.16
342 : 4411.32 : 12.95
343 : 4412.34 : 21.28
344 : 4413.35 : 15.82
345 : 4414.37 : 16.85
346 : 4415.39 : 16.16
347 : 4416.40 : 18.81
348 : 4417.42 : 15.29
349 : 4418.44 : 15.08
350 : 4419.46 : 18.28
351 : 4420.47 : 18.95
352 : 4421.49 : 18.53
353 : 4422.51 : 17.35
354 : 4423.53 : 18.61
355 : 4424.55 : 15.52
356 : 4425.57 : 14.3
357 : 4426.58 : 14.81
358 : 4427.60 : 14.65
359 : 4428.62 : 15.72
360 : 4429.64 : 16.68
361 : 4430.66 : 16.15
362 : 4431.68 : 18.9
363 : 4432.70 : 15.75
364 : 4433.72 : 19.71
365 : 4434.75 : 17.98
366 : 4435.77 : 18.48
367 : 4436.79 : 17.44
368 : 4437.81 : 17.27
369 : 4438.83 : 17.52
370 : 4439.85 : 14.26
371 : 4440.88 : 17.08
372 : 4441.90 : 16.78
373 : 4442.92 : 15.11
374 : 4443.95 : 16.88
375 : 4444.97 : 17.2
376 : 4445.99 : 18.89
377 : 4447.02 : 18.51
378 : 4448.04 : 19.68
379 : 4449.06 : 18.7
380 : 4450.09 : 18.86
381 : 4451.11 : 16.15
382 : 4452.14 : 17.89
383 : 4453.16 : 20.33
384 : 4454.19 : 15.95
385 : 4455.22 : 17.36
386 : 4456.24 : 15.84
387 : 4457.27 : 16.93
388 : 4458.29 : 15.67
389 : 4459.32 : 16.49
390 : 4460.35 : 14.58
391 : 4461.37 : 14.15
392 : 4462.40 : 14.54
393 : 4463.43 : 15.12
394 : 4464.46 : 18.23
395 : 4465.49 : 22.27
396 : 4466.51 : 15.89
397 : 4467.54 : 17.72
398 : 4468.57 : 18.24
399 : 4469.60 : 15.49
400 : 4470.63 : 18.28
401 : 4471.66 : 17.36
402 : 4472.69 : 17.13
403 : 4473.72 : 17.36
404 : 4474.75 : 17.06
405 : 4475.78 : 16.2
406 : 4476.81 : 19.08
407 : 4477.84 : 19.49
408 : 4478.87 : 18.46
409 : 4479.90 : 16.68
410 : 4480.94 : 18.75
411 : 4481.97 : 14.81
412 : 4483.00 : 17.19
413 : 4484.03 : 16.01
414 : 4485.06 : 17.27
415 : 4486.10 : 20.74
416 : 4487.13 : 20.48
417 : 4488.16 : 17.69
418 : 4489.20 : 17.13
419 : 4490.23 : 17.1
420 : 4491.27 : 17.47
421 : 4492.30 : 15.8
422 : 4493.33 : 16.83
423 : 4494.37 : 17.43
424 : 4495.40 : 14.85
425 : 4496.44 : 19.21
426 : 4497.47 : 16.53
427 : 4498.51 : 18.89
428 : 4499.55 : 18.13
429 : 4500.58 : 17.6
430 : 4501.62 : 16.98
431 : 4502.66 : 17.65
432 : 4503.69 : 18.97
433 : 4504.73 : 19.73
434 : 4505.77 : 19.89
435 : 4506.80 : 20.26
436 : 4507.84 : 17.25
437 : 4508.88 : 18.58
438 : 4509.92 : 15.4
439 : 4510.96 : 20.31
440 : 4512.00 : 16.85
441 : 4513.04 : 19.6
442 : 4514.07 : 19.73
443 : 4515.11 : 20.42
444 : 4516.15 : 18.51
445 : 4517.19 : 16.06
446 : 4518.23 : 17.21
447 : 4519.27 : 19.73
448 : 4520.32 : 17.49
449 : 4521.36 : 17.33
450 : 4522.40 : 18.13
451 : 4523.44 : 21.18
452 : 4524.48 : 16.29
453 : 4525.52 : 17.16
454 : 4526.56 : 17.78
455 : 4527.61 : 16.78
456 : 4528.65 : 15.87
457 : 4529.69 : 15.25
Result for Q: -0.12 mag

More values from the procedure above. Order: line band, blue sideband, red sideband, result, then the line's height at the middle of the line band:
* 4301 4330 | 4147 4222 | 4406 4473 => 0.07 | 16.9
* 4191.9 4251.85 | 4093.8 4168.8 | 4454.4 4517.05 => -0.04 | 16.4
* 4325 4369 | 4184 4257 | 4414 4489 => 0.10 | 17.1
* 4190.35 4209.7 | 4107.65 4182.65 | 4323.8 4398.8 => -0.03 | 16.4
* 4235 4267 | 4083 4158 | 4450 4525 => -0.07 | 16.4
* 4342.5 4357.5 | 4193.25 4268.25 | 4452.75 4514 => 0.18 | 17.3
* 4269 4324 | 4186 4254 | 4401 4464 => 0.03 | 16.9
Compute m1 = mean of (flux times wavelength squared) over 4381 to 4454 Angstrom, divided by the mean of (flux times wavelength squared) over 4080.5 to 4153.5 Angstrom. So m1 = 1.24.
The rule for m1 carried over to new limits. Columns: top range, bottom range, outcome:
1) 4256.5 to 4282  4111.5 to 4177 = 1.08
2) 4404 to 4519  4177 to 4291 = 1.14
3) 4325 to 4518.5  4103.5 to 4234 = 1.15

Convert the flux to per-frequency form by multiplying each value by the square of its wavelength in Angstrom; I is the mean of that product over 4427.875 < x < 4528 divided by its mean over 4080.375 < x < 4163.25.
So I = 1.3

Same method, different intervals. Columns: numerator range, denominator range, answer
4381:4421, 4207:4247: 1.04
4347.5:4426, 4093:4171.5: 1.16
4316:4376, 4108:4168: 1.06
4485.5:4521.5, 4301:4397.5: 1.22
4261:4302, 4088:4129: 1.19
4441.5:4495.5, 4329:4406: 1.12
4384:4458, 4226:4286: 1.07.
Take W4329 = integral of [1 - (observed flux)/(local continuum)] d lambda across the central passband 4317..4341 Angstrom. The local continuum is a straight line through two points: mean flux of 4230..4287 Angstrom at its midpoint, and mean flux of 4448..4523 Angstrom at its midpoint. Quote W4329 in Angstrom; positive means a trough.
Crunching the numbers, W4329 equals 2.0 Angstrom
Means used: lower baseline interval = 17.2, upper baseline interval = 17.7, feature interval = 15.8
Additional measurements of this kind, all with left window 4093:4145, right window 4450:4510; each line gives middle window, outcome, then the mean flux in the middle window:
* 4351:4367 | 0.68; 16.1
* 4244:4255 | -0.97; 17.6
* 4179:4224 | -2.79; 16.8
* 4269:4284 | -0.45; 16.8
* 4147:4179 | -3.01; 17.1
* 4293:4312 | 0.83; 15.7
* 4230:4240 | -0.74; 17.2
